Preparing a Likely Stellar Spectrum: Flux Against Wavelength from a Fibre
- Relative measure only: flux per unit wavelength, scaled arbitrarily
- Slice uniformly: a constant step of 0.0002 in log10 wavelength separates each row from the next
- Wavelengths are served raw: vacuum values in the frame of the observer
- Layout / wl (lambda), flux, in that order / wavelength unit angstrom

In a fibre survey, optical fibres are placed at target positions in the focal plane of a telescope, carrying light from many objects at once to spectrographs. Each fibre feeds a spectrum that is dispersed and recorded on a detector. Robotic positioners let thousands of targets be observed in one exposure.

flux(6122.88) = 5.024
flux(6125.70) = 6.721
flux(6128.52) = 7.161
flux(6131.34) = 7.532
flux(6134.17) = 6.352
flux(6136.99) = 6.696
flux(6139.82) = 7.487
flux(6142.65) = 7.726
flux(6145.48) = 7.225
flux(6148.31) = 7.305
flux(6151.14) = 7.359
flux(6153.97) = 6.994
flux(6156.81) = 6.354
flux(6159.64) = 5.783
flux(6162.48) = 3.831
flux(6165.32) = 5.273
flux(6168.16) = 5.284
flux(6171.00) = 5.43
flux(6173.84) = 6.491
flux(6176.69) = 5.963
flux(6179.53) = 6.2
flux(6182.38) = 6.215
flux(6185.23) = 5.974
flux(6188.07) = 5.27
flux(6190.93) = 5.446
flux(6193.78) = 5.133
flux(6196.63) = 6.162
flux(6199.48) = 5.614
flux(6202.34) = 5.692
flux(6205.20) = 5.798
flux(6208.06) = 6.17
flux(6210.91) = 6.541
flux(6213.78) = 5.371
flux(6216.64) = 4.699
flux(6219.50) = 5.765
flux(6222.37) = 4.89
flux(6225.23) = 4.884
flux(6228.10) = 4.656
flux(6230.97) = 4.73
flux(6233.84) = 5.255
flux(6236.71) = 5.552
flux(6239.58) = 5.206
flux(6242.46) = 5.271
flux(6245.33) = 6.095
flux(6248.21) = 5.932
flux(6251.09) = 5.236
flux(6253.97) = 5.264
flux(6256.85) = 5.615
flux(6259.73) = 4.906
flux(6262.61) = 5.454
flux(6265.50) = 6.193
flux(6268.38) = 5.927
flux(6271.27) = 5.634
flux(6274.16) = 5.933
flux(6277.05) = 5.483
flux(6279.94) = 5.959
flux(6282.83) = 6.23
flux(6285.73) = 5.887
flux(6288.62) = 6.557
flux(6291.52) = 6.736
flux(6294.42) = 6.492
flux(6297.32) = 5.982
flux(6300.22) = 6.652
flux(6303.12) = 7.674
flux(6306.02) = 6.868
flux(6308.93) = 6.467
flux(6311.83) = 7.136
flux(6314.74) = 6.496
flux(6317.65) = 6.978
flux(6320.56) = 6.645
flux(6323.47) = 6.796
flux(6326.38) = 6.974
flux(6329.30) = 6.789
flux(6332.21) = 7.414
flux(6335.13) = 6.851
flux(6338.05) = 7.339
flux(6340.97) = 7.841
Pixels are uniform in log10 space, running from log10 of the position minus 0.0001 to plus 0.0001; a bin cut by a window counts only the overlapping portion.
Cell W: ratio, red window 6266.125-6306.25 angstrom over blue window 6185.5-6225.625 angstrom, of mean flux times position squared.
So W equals 1.2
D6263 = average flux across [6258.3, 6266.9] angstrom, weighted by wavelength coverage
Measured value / 5.51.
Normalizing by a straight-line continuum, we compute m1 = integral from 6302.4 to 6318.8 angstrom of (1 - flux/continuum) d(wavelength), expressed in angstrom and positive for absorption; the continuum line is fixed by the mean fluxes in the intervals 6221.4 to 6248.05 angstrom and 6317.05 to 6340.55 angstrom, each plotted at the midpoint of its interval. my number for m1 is -0.6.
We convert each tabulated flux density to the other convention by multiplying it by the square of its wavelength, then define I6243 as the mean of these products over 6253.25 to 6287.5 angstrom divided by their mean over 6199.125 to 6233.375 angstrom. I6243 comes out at 1.08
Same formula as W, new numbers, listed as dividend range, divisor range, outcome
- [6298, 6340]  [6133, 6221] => 1.20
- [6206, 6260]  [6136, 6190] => 0.88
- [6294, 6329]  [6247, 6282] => 1.22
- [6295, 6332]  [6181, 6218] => 1.24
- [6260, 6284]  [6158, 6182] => 1.08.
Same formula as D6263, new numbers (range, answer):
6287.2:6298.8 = 6.44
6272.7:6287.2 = 5.9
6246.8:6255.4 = 5.47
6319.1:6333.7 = 6.92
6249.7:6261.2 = 5.26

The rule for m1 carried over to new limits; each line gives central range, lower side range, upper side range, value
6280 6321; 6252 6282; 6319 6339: -1.61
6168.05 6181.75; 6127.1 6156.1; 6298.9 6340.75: 2.26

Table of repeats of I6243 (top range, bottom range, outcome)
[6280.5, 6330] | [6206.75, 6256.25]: 1.27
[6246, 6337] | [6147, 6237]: 1.14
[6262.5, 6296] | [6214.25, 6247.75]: 1.18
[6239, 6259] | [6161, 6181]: 1.03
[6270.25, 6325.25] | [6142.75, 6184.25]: 1.09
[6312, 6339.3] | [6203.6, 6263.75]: 1.32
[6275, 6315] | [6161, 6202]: 1.20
